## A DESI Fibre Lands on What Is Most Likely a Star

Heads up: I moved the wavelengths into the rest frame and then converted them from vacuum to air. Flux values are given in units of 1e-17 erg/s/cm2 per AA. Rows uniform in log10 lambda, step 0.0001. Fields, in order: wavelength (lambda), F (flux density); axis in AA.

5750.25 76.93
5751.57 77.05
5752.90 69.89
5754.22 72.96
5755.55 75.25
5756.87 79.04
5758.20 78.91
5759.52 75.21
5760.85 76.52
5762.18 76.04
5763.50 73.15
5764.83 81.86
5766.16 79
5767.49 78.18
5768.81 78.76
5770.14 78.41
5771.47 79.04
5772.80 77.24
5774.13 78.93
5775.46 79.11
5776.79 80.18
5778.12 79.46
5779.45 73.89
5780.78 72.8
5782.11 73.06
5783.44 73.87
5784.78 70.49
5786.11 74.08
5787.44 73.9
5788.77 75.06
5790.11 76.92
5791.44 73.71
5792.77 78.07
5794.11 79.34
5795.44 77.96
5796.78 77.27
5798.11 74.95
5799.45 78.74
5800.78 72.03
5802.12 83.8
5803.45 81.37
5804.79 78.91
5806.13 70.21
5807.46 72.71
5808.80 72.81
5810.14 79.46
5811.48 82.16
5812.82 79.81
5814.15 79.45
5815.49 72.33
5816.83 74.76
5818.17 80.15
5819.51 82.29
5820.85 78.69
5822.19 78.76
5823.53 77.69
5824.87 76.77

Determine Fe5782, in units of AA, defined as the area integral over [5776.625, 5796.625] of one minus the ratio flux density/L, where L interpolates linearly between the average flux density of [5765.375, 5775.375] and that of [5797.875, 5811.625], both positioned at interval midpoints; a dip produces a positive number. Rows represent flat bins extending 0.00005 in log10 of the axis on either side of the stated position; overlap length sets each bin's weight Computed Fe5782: 0.6 AA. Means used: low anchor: 78.6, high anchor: 76.9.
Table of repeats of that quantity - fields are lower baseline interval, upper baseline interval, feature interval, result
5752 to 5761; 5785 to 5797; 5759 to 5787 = -0.35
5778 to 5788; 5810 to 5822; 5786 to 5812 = -0.20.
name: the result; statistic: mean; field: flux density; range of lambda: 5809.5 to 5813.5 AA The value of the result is 80.6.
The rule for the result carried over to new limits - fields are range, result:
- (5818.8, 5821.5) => 80.5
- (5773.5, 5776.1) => 79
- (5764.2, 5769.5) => 79.5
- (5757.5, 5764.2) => 76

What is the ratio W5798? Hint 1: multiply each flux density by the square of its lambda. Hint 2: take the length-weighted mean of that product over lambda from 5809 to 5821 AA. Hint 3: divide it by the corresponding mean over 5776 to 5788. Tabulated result 1.06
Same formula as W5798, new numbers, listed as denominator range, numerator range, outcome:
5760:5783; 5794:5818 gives 1.01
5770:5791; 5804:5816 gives 1.02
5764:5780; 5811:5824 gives 1.02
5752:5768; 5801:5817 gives 1.03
